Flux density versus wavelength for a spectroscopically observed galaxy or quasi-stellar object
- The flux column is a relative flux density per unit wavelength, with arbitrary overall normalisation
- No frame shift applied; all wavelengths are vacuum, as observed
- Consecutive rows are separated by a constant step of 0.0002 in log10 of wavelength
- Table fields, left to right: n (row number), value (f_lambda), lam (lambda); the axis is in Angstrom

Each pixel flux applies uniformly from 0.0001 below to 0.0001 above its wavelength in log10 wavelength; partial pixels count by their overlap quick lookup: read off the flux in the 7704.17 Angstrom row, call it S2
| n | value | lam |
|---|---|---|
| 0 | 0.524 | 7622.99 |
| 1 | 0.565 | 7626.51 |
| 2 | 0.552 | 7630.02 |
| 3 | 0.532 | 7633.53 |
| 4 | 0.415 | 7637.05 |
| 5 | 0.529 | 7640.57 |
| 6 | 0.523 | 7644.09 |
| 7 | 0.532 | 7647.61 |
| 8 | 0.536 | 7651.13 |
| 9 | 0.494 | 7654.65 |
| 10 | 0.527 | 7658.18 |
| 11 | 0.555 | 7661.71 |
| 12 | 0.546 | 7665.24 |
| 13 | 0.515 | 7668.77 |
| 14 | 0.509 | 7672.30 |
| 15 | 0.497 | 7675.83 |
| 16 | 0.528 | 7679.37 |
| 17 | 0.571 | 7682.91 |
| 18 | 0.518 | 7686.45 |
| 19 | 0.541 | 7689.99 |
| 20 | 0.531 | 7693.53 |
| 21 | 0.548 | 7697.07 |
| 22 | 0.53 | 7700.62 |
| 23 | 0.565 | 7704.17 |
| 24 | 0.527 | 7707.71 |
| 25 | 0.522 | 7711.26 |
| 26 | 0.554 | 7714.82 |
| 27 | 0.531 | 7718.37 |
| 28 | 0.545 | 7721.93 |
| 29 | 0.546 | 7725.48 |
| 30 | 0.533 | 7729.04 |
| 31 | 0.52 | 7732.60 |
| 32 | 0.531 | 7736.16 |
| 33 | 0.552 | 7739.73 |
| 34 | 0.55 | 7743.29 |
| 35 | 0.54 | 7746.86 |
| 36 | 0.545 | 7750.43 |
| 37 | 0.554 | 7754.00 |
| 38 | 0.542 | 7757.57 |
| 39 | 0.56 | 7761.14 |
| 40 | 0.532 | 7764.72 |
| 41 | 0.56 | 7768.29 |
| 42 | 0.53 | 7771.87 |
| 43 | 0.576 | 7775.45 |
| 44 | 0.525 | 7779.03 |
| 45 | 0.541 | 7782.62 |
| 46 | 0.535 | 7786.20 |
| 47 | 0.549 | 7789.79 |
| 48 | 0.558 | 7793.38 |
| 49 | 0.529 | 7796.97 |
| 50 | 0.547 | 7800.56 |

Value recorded 0.565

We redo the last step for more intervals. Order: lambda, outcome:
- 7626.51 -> 0.565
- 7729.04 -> 0.533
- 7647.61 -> 0.532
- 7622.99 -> 0.524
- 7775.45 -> 0.576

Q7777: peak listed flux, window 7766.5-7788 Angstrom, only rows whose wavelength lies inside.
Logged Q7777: 0.576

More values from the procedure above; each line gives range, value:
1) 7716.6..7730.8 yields 0.546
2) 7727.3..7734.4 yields 0.533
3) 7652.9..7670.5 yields 0.555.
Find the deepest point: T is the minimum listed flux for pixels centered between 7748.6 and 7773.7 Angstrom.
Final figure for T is 0.53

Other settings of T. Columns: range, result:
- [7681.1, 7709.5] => 0.518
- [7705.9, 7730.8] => 0.522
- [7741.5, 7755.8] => 0.54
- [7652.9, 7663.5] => 0.494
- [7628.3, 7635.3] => 0.532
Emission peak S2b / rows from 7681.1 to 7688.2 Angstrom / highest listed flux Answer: 0.571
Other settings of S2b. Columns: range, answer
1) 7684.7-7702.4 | 0.548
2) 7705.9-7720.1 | 0.554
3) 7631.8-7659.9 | 0.536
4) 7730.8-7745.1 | 0.552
